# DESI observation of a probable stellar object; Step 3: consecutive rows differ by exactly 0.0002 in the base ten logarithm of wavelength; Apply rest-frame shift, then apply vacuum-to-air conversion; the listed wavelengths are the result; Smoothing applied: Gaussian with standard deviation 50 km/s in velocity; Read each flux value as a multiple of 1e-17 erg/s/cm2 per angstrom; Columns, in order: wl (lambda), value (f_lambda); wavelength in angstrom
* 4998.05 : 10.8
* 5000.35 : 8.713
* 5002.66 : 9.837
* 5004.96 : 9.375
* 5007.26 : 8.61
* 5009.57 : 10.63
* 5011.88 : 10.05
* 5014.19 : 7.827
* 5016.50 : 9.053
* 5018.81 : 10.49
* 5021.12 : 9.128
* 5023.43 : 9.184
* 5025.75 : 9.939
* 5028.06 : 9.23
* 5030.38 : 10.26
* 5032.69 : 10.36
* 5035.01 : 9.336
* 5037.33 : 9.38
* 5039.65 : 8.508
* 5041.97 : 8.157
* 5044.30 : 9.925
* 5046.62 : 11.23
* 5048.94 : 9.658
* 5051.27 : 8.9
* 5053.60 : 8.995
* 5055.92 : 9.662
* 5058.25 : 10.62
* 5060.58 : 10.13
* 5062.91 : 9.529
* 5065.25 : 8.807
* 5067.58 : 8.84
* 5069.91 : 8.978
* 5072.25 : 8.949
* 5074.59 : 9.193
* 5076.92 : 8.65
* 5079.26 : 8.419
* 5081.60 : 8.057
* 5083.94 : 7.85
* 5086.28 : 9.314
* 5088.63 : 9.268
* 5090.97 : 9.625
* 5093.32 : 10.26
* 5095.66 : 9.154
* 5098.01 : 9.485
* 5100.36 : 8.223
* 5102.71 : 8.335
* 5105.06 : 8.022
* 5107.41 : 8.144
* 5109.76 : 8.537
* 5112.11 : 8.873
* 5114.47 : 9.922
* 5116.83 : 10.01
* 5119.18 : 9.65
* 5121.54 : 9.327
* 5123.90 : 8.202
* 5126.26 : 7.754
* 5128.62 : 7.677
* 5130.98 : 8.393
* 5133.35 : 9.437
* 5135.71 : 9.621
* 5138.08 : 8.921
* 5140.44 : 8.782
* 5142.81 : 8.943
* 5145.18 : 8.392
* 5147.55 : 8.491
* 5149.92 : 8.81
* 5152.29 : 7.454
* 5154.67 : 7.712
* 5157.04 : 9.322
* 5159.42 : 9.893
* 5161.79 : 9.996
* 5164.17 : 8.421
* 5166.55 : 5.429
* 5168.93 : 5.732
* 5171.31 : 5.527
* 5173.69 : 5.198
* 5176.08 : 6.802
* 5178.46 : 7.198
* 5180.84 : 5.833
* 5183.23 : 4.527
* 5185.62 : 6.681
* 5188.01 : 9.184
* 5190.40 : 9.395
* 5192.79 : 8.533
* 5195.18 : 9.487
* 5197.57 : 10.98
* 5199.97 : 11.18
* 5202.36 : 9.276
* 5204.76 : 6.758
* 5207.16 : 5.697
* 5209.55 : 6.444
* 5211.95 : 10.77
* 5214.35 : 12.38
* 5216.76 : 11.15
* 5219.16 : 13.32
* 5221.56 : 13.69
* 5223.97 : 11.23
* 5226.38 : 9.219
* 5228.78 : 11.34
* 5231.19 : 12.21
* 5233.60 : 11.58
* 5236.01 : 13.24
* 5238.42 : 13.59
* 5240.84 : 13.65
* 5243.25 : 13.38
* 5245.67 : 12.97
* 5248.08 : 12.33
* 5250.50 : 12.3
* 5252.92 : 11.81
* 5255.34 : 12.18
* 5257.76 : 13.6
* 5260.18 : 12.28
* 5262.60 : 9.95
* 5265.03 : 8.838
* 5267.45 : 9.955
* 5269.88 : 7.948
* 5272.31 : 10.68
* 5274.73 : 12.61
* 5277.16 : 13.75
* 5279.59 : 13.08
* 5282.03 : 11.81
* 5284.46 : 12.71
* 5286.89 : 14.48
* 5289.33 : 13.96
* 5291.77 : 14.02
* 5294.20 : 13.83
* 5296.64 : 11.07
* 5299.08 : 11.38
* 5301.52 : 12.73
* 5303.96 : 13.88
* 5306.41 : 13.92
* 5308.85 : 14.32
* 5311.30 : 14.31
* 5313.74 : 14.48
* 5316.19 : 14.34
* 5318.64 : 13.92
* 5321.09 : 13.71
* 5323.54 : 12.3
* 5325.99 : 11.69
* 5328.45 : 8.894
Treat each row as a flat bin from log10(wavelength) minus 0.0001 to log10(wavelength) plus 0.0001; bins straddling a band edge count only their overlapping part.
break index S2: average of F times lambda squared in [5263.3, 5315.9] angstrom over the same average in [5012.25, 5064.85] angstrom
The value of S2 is 1.5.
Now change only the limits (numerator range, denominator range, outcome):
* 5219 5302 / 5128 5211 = 1.57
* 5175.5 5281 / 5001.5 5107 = 1.22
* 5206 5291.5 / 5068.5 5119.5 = 1.40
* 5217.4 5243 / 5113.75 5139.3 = 1.43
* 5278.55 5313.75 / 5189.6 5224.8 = 1.37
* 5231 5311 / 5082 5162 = 1.49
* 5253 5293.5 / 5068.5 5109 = 1.46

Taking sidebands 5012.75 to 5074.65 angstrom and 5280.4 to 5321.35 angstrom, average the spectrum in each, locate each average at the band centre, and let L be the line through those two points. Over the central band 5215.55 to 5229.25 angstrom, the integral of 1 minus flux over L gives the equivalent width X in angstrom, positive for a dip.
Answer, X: 0.6 angstrom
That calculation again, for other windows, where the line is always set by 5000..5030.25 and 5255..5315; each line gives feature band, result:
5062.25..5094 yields 3.7 angstrom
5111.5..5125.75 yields 1.8 angstrom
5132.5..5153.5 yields 4.1 angstrom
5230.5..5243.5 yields -1.1 angstrom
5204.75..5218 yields 2.9 angstrom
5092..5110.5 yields 2.9 angstrom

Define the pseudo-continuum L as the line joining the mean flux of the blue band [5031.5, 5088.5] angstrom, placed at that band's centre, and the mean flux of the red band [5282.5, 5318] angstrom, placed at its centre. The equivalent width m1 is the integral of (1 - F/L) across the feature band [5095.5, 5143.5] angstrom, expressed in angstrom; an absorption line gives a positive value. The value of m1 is 6.82 angstrom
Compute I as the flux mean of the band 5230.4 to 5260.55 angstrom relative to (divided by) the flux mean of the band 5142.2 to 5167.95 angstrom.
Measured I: 1.51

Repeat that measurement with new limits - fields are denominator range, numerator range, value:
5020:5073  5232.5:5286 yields 1.27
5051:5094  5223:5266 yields 1.31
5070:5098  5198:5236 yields 1.17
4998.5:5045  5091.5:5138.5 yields 0.95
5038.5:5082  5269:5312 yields 1.39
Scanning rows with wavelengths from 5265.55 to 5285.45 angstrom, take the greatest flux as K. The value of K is 13.75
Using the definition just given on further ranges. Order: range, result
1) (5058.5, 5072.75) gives 10.13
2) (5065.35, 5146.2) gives 10.26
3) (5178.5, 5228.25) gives 13.69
